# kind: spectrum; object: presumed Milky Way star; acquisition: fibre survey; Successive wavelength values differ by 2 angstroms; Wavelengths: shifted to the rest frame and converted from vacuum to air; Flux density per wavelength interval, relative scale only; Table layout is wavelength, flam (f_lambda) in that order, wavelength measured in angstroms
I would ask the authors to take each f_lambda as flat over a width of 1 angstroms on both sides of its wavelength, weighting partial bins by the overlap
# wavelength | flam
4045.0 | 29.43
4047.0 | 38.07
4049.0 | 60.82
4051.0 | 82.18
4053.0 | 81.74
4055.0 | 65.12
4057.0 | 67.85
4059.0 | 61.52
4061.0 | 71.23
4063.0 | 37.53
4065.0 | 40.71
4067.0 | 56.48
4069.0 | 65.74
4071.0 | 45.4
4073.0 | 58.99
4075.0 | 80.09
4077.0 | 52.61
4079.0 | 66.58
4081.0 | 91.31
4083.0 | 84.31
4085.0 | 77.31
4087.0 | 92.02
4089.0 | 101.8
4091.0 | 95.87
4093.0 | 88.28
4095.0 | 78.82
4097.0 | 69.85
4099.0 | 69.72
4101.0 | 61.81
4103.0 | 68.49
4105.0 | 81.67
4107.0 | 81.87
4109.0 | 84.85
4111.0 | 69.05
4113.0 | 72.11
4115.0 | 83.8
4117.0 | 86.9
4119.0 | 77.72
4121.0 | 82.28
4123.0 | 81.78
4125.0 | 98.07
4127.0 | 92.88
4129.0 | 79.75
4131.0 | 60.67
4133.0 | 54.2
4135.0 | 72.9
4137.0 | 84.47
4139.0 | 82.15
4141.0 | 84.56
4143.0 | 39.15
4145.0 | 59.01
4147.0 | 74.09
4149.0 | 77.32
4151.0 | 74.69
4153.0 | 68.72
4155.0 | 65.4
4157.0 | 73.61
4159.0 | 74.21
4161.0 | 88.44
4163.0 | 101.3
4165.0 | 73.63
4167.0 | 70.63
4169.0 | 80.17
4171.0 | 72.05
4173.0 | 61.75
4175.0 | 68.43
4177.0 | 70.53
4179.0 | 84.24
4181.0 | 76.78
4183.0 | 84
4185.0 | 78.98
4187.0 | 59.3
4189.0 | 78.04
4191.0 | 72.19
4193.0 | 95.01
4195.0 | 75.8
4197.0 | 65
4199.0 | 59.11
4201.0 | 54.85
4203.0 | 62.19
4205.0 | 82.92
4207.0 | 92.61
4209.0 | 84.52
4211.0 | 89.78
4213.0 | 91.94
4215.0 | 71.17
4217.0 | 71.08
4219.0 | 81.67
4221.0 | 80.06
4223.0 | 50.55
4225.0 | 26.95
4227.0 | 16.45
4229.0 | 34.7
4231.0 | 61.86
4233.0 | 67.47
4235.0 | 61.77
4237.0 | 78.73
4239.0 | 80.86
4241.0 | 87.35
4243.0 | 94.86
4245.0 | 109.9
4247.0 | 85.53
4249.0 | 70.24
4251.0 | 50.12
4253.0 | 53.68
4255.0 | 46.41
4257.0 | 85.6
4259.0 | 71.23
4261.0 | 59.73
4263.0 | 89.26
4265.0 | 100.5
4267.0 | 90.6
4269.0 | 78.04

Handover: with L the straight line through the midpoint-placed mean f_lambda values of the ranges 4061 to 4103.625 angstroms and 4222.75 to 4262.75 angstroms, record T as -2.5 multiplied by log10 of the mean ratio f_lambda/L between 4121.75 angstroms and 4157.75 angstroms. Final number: -0.07 mag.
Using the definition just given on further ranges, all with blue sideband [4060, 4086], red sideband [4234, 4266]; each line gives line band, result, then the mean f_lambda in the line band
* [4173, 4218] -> -0.04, 75.5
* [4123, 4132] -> -0.22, 82.7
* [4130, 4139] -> -0.02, 69.6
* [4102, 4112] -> -0.17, 77.2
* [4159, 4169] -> -0.17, 82.2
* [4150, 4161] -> -0.05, 72.9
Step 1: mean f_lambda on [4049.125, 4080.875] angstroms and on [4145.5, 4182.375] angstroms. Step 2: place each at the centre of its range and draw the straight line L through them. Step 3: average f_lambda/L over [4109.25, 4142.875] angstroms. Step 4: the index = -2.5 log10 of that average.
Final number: -0.111 mag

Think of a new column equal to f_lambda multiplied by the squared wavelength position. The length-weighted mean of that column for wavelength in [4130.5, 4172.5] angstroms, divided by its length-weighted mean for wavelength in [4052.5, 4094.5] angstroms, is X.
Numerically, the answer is 1.07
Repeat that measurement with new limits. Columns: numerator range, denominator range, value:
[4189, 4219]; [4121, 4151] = 1.06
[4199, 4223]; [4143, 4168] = 1.07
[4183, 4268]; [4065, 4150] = 1.02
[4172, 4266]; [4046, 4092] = 1.13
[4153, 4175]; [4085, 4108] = 0.97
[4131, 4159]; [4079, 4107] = 0.88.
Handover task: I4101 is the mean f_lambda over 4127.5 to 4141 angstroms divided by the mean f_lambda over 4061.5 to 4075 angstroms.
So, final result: 1.38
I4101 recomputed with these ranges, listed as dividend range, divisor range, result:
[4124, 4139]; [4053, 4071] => 1.32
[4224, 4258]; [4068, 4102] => 0.87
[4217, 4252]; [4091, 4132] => 0.85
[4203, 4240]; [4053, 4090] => 1.00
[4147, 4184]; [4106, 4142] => 0.95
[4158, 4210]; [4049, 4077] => 1.22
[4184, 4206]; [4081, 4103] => 0.87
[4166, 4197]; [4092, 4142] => 0.96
